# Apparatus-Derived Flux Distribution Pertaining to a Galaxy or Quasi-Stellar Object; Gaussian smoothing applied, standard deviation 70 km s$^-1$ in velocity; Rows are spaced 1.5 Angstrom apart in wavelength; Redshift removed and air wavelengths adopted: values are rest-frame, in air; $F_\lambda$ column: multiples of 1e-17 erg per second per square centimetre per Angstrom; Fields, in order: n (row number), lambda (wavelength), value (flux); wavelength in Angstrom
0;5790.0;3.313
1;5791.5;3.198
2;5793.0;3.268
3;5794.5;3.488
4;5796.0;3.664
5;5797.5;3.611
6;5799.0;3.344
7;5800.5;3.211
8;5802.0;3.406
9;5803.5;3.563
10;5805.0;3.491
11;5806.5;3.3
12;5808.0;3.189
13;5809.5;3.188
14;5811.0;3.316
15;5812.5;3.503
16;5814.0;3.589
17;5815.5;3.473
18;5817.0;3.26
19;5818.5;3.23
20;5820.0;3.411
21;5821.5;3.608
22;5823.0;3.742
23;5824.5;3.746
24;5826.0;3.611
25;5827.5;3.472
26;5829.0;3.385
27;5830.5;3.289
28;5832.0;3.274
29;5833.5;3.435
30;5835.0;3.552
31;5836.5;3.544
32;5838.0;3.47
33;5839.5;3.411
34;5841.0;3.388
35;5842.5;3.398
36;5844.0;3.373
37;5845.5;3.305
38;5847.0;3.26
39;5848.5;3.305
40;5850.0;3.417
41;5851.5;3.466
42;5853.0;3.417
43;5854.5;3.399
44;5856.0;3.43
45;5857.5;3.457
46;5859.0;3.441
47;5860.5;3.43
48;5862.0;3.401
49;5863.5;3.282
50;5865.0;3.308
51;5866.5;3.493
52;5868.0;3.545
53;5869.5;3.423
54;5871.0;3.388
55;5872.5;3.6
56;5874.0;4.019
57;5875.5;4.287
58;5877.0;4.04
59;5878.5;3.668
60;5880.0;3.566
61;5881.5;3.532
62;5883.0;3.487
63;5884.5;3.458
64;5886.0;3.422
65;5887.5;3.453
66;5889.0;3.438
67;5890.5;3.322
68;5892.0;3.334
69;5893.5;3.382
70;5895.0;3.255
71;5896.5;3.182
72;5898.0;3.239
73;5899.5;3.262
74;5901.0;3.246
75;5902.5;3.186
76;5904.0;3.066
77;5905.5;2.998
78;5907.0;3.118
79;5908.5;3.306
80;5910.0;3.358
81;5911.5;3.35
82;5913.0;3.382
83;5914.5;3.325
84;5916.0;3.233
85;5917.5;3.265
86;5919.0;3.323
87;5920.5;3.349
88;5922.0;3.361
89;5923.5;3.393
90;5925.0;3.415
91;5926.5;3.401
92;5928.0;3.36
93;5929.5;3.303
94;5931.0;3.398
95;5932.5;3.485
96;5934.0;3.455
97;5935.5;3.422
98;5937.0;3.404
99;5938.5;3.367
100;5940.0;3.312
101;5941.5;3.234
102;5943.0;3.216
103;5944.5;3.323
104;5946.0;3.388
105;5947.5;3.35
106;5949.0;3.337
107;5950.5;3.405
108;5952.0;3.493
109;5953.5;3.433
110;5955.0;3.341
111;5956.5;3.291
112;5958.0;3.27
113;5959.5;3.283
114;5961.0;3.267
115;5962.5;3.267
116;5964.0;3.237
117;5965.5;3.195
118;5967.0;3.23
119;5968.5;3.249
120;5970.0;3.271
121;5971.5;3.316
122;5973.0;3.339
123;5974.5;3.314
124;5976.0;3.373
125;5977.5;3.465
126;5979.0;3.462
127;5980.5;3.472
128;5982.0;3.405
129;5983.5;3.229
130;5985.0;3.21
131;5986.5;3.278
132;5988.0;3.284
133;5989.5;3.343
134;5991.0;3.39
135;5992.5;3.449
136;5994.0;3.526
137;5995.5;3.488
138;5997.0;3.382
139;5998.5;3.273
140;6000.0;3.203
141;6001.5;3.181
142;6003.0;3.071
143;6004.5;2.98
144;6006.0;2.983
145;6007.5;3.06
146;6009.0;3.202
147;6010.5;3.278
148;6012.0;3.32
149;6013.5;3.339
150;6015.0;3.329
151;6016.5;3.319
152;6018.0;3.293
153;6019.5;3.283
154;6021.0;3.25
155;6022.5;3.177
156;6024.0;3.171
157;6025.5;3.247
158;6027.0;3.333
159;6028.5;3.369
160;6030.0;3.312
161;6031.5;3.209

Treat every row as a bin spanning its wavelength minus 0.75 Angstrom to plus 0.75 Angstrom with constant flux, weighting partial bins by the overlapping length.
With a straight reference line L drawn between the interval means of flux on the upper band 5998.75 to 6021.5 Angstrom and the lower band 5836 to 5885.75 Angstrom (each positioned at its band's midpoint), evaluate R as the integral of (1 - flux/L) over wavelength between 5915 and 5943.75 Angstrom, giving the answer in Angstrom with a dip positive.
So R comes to 0.10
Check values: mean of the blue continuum 3.5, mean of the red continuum 3.21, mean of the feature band 3.35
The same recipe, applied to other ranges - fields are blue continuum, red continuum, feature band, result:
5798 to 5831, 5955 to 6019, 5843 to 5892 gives -1.6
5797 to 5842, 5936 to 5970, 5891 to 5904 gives 0.4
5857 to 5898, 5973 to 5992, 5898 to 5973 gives 2.4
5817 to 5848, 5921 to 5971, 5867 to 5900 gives -1.2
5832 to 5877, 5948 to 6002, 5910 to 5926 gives 0.3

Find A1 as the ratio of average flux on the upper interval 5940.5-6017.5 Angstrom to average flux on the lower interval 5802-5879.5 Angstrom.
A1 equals 1.0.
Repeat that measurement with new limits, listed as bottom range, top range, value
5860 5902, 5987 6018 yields 0.94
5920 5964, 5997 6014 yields 0.95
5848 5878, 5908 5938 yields 0.95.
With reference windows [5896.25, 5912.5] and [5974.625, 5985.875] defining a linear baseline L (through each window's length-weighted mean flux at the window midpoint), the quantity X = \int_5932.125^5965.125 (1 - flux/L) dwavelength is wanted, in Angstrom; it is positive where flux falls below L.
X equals -0.4 Angstrom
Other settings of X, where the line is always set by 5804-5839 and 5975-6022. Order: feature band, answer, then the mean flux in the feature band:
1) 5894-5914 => 0.8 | 3.23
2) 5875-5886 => -1.0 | 3.69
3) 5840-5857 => 0.2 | 3.38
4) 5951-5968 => 0.1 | 3.3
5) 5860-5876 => -0.7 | 3.55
